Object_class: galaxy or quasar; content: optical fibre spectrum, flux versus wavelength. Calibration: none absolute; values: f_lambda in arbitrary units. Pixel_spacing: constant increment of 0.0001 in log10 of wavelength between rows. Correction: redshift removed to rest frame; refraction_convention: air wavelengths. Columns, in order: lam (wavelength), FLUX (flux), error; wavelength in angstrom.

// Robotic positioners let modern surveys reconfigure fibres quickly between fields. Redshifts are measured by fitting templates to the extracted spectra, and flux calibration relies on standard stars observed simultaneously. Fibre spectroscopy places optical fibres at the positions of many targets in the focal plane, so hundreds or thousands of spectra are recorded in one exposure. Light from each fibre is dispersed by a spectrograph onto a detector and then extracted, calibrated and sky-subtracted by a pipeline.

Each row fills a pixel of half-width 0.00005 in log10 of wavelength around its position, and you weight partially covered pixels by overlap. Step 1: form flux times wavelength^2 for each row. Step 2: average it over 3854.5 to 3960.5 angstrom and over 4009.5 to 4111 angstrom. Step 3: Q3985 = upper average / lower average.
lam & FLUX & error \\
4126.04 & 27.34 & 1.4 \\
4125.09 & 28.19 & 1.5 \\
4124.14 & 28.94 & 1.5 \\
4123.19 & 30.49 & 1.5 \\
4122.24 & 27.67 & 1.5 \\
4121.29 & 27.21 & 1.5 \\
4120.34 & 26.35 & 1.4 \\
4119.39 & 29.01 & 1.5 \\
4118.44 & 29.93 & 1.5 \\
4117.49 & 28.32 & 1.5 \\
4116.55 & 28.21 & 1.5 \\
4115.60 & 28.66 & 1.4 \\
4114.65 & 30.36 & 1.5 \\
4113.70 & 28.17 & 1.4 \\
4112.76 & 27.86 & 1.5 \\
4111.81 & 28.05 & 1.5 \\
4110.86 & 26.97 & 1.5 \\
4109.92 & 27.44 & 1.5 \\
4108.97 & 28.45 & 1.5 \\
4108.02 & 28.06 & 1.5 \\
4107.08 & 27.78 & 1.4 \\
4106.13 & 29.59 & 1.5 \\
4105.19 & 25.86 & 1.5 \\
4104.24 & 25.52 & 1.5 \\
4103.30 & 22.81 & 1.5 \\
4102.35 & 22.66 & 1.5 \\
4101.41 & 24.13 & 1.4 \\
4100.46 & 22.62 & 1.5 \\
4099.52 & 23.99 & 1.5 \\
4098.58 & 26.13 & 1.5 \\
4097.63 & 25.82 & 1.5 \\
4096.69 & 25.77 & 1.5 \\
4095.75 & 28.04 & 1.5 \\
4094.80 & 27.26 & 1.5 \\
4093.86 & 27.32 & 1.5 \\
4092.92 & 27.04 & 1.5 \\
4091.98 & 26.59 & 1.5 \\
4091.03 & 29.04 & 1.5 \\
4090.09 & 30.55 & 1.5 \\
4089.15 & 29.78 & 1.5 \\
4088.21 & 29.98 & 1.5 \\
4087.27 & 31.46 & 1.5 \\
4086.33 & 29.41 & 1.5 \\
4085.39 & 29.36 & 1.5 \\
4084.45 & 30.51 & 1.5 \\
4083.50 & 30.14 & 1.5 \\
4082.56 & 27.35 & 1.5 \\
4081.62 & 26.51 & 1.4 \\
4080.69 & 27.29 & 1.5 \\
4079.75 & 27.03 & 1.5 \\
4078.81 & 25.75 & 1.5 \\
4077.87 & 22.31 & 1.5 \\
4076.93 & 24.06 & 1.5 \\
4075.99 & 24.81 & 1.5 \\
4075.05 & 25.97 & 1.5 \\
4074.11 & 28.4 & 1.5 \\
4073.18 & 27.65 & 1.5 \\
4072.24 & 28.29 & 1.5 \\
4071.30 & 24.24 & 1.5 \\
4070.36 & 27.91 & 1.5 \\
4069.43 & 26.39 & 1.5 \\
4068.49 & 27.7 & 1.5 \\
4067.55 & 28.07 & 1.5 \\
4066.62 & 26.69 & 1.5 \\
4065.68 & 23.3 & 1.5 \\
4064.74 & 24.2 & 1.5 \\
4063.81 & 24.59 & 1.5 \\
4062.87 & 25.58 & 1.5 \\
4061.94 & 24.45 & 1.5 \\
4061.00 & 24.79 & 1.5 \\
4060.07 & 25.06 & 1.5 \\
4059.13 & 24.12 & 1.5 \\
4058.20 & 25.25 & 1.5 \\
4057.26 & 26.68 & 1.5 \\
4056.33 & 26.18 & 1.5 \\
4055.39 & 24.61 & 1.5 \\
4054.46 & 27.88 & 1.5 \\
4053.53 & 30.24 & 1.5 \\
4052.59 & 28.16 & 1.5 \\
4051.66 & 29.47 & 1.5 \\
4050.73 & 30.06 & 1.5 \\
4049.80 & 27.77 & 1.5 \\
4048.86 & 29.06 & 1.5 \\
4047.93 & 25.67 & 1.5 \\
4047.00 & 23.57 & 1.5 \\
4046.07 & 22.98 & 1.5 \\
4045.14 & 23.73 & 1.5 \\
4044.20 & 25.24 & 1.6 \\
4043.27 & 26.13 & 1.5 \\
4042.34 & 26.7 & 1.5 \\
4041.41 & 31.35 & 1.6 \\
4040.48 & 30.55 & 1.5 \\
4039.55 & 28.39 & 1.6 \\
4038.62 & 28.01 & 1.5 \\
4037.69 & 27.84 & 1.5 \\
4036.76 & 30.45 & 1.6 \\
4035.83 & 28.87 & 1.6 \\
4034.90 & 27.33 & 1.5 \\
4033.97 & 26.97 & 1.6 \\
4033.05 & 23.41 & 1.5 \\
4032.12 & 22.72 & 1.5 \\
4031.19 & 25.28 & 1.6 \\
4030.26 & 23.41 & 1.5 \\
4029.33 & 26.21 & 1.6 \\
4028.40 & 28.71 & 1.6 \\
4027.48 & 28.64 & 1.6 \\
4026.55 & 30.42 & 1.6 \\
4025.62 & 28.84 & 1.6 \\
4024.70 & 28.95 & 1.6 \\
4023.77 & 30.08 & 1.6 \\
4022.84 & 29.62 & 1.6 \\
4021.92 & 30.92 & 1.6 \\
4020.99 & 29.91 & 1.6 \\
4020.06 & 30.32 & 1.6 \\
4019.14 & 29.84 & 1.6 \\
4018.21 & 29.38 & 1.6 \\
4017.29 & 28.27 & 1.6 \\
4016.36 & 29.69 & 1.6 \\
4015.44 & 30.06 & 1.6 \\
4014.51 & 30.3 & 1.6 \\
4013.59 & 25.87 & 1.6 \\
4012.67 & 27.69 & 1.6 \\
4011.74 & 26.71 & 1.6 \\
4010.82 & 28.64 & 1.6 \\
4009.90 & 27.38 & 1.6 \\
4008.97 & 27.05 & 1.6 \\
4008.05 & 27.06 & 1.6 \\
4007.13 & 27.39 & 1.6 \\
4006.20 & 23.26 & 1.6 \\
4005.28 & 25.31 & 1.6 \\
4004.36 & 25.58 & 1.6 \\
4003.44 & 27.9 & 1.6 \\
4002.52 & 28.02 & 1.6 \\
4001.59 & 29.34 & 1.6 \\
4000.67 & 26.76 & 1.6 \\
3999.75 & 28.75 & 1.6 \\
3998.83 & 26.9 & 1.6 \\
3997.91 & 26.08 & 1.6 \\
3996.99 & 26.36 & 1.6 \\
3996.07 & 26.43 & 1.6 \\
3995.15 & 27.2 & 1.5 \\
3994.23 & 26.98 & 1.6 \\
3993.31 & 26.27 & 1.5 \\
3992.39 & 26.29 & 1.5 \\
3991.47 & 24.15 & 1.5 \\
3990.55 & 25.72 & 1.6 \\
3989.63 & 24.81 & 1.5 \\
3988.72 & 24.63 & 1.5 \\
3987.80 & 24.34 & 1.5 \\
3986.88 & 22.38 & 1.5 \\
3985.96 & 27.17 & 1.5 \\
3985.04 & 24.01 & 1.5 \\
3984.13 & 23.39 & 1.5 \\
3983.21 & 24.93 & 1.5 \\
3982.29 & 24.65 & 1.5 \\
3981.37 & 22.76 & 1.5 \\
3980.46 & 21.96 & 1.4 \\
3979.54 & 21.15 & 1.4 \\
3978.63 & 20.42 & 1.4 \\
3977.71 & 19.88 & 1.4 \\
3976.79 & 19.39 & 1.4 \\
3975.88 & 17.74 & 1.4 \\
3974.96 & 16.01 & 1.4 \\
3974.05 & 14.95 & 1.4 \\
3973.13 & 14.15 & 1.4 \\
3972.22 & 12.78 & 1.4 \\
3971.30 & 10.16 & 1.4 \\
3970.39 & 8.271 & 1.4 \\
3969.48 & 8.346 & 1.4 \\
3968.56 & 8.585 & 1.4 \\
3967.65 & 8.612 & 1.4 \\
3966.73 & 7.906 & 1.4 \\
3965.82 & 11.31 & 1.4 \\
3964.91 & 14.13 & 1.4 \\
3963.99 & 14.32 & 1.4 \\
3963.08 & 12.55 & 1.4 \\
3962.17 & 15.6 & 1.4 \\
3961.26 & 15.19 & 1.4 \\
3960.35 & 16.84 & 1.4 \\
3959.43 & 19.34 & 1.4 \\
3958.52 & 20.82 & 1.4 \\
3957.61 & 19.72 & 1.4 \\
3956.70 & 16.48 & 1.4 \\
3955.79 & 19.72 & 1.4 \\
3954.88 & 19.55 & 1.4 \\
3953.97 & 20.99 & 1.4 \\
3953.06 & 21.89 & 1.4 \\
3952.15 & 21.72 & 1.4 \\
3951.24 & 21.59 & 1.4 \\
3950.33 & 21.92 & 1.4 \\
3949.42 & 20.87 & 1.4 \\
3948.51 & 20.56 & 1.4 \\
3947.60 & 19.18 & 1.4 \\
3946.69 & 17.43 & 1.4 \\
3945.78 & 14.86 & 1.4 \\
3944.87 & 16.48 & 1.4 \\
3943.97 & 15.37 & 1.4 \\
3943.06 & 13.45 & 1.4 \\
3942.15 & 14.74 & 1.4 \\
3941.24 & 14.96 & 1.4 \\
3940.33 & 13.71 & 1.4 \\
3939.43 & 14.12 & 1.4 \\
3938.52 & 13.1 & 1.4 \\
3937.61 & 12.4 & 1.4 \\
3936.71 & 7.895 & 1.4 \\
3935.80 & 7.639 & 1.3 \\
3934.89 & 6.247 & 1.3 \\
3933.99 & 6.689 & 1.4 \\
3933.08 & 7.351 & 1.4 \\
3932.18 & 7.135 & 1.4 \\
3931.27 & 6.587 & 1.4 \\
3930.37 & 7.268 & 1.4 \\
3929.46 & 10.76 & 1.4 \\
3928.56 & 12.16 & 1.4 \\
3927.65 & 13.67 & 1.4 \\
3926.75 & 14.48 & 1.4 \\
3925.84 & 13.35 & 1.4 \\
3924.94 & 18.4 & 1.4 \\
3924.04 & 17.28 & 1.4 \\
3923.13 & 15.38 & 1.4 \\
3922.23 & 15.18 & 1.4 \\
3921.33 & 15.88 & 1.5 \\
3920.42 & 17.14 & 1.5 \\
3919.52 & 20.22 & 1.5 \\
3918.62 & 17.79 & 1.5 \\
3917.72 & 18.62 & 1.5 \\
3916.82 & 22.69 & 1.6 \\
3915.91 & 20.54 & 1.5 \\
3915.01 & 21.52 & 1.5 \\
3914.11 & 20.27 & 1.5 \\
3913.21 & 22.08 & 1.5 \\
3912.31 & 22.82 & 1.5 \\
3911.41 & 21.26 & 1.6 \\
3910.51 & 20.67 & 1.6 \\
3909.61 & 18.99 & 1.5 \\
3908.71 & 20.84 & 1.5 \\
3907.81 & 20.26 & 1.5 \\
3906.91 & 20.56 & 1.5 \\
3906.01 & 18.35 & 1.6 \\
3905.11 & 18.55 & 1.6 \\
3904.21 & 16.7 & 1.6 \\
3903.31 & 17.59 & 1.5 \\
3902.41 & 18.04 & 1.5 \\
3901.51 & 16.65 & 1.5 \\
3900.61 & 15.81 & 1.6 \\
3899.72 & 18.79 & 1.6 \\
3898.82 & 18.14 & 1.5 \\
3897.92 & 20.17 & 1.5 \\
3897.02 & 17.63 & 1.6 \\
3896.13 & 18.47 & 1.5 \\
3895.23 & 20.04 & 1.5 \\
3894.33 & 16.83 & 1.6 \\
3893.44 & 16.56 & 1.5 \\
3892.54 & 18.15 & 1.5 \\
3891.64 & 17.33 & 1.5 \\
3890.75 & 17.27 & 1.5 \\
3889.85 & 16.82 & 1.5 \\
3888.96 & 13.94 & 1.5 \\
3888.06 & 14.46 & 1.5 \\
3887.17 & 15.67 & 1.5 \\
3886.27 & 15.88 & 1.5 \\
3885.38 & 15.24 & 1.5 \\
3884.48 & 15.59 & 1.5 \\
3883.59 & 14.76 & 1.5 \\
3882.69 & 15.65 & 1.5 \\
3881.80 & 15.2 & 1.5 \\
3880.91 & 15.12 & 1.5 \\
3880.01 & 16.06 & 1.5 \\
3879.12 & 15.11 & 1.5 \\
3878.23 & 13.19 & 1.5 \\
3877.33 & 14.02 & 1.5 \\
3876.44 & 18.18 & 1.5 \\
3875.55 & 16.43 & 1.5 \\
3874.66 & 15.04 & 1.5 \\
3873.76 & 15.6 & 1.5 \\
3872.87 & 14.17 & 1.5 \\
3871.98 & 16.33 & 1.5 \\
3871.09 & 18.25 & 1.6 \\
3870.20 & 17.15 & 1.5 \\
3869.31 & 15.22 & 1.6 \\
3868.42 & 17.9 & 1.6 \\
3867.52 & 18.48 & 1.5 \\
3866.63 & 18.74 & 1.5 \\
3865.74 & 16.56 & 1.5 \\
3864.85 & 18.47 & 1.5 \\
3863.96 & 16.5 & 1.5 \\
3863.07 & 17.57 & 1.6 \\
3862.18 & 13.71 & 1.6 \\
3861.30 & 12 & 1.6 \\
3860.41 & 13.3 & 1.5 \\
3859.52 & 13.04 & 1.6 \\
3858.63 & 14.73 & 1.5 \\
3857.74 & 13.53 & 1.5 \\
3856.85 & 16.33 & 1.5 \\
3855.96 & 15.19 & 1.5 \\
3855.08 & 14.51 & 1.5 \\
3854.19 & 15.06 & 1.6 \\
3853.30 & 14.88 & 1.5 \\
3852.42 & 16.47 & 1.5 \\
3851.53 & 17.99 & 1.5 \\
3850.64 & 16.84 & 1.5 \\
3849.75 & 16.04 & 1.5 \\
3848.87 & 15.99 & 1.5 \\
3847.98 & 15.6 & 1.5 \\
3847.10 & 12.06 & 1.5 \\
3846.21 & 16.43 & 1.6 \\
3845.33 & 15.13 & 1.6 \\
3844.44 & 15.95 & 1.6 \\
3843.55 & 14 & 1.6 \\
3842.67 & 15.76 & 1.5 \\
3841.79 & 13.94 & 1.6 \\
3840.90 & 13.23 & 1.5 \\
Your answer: 1.79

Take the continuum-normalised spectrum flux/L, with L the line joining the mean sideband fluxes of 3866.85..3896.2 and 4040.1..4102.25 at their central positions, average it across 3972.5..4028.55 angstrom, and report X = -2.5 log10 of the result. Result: -0.13 mag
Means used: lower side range 16.2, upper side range 26.8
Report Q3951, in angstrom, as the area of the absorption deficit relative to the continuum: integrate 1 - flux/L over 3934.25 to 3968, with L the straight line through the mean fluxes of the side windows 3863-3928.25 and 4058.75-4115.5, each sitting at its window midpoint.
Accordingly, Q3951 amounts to 7.4 angstrom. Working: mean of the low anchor 17.4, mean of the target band 15.7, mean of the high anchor 26.8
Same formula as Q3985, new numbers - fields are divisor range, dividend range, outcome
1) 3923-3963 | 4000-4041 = 1.92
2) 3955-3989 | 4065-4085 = 1.61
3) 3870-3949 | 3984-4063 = 1.79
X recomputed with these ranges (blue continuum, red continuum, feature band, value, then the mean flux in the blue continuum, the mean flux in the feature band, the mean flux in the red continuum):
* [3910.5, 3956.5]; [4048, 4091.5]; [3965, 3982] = 0.29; 16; 14.8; 27.1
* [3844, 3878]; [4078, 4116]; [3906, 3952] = 0.19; 15.8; 15.9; 27.4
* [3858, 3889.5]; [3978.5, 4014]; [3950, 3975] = 0.42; 15.6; 15.4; 25.7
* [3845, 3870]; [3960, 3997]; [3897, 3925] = -0.11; 15.7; 18.9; 19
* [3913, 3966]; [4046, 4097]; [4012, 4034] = -0.23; 15.7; 28.2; 27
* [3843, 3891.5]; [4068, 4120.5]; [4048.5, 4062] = -0.07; 15.6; 27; 27.3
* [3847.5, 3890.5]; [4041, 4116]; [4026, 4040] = -0.11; 15.7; 27.1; 26.8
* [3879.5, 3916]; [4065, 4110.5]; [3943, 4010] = 0.06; 17.9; 20.6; 26.9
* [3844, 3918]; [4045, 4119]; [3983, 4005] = -0.16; 16.9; 26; 26.9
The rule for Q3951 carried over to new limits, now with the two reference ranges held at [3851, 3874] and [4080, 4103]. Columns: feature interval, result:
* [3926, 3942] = 7.37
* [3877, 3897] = 1.26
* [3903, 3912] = -0.66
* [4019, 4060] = -4.50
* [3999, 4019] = -3.80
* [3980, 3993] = -1.34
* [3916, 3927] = 0.84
